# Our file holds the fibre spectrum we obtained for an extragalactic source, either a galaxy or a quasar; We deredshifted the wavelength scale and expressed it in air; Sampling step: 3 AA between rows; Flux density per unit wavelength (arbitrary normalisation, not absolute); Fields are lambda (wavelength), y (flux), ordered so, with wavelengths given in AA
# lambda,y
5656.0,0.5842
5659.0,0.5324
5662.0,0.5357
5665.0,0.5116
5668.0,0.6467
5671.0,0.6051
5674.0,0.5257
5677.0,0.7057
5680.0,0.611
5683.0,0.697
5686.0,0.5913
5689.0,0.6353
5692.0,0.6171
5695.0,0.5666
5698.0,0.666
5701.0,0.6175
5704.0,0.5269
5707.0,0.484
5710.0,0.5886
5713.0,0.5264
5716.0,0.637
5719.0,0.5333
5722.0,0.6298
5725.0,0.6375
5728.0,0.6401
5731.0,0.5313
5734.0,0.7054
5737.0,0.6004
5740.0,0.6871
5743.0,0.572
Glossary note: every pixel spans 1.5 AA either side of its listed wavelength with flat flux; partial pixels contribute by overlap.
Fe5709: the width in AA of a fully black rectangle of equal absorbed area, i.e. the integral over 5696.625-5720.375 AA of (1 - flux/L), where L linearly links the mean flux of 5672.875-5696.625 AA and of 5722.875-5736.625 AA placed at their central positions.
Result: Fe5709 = 2.0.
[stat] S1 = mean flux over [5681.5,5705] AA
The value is 0.617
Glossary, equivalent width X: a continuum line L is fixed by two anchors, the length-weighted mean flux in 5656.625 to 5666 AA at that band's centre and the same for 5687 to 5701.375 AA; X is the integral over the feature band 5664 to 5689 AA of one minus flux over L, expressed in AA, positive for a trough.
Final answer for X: -1.8 AA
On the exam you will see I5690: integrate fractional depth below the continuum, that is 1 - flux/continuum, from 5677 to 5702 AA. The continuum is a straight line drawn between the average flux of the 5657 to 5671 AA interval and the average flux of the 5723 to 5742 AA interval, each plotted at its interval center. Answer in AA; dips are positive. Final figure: -1.8 AA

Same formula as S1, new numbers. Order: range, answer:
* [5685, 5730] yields 0.592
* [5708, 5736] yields 0.601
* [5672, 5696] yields 0.62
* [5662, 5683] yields 0.603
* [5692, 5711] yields 0.578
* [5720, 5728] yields 0.629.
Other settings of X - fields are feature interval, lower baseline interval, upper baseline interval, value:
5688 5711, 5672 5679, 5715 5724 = 0.8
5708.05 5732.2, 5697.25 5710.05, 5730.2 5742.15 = 0.5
